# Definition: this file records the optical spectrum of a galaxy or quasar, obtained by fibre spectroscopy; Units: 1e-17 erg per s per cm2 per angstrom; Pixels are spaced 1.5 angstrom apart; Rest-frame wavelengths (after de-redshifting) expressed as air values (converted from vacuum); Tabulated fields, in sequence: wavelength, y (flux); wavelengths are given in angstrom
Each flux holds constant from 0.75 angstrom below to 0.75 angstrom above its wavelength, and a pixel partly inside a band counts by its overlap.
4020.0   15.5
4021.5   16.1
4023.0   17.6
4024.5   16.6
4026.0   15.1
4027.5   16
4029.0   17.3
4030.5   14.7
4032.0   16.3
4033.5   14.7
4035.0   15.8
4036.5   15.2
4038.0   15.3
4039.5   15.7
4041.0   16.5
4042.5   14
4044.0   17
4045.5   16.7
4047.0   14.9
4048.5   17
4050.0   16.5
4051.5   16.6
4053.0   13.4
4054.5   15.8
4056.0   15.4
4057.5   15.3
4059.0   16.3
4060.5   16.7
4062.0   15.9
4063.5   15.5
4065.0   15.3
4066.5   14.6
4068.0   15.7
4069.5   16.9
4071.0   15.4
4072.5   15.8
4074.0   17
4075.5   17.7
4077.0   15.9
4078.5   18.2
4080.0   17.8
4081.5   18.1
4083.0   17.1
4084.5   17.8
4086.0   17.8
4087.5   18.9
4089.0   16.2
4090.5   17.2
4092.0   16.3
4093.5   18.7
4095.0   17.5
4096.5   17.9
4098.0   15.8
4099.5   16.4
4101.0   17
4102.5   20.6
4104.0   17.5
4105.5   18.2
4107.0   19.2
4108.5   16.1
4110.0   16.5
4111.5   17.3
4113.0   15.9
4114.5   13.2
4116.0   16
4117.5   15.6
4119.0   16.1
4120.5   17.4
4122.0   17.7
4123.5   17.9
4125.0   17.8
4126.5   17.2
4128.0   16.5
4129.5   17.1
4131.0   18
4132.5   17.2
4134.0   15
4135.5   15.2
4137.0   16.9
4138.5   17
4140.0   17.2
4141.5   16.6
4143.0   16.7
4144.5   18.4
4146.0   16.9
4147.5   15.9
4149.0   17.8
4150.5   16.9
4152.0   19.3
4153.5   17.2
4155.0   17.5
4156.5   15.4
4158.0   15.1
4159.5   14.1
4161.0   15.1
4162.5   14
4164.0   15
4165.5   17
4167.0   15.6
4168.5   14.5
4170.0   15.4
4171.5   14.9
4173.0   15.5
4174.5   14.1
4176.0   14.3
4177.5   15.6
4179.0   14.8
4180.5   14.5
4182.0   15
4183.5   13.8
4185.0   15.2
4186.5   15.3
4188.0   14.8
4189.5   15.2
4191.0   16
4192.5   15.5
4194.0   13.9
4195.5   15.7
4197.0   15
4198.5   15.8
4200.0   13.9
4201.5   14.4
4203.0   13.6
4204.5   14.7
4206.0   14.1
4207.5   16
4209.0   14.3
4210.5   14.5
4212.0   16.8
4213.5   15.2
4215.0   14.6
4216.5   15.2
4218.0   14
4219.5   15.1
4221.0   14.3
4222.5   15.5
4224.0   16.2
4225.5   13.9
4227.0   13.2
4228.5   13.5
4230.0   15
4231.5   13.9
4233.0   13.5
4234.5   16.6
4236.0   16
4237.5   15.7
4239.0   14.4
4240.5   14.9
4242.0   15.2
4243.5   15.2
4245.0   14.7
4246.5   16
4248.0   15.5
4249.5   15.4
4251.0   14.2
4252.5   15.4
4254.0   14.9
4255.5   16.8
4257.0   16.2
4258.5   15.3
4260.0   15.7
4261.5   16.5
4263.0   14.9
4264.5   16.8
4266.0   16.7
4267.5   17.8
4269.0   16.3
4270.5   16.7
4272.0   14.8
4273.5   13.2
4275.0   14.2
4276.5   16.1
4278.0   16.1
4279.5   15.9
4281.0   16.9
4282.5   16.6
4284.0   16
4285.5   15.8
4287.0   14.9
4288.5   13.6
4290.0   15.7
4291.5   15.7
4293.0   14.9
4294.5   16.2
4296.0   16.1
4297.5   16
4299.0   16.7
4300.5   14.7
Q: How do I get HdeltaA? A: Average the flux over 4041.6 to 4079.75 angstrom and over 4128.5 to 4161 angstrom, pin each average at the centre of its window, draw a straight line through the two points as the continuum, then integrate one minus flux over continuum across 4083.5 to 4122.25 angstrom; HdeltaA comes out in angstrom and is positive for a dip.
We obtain -1.8 angstrom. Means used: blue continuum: 16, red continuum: 16.7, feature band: 17.1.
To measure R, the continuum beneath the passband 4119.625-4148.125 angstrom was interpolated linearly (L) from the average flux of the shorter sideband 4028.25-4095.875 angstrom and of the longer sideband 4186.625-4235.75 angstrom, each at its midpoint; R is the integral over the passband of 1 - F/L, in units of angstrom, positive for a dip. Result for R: -2.5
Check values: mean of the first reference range 16.3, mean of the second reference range 14.8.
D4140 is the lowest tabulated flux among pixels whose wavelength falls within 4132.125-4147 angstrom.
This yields 15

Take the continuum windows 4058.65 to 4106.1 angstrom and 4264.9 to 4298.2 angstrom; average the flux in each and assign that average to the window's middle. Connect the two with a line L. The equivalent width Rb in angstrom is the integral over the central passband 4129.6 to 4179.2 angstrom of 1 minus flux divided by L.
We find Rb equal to 1.4 angstrom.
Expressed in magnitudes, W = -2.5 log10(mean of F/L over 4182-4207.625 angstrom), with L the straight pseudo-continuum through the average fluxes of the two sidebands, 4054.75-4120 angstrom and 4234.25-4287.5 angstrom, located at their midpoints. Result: 0.09 mag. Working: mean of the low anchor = 16.7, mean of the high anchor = 15.7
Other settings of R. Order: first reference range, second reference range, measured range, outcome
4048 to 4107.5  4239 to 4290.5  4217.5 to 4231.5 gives 1.2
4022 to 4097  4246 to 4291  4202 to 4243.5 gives 2.7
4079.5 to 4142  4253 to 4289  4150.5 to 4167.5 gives 0.7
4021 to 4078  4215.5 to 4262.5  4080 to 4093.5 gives -1.5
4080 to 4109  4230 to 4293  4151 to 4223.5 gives 5.8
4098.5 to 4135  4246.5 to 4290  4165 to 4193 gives 2.3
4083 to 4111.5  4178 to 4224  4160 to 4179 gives 0.8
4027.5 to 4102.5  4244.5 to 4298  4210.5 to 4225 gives 0.7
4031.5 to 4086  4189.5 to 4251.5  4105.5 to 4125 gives -1.2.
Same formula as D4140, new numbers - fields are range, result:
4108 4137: 13.2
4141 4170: 14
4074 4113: 15.8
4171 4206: 13.6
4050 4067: 13.4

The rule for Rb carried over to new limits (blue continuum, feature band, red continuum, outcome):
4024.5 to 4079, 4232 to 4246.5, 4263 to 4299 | 0.59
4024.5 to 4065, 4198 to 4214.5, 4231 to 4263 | 0.63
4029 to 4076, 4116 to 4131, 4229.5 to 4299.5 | -1.24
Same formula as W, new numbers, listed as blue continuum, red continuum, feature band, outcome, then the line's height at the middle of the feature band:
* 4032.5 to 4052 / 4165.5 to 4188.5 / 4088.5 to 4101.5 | -0.10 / 15.5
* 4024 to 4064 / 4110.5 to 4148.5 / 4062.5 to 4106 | -0.06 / 16.2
